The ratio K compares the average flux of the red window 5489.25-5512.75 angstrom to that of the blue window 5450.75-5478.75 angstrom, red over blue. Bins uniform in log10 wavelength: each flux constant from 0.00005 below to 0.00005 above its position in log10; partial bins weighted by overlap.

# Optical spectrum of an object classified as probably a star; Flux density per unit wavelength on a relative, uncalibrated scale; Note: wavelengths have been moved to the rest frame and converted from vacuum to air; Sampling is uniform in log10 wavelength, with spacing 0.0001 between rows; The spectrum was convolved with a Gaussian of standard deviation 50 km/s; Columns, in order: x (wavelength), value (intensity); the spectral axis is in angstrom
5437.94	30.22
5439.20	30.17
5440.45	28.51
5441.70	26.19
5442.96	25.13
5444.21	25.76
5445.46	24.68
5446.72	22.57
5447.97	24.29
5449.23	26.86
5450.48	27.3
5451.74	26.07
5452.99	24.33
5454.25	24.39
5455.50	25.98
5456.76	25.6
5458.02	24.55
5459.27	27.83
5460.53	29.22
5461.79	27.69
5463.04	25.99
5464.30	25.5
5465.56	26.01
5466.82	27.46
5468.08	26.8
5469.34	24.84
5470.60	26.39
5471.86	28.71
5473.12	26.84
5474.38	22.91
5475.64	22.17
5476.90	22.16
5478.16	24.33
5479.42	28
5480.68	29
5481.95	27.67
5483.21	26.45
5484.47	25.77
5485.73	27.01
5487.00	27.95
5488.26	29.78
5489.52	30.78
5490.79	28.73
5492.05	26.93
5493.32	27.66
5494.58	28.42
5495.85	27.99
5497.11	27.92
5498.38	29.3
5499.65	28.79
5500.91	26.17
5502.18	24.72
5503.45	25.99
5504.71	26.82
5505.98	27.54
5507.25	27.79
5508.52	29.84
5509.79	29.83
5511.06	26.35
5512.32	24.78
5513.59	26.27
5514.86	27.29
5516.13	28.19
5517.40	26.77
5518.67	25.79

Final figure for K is 1.1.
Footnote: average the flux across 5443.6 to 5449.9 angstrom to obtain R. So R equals 24.9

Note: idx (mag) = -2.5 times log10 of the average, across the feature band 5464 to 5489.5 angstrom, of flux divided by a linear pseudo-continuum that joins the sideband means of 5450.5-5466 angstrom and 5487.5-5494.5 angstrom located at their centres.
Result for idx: 0.05 mag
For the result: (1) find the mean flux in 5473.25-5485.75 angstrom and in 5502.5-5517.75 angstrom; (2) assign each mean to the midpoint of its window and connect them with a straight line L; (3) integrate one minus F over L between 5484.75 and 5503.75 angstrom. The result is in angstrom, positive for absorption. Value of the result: -1.09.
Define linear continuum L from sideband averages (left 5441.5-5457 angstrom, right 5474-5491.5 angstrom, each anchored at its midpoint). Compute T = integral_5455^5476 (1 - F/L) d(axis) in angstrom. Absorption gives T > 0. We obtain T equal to -0.2 angstrom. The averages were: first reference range 25.3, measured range 26.2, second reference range 26.7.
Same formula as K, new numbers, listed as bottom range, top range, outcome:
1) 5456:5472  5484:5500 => 1.06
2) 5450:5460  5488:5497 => 1.11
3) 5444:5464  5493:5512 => 1.07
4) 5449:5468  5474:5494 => 1.02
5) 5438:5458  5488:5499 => 1.10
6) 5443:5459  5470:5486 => 1.03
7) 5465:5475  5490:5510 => 1.06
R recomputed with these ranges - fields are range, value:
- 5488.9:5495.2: 28.5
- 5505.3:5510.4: 28.7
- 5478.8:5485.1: 27.4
